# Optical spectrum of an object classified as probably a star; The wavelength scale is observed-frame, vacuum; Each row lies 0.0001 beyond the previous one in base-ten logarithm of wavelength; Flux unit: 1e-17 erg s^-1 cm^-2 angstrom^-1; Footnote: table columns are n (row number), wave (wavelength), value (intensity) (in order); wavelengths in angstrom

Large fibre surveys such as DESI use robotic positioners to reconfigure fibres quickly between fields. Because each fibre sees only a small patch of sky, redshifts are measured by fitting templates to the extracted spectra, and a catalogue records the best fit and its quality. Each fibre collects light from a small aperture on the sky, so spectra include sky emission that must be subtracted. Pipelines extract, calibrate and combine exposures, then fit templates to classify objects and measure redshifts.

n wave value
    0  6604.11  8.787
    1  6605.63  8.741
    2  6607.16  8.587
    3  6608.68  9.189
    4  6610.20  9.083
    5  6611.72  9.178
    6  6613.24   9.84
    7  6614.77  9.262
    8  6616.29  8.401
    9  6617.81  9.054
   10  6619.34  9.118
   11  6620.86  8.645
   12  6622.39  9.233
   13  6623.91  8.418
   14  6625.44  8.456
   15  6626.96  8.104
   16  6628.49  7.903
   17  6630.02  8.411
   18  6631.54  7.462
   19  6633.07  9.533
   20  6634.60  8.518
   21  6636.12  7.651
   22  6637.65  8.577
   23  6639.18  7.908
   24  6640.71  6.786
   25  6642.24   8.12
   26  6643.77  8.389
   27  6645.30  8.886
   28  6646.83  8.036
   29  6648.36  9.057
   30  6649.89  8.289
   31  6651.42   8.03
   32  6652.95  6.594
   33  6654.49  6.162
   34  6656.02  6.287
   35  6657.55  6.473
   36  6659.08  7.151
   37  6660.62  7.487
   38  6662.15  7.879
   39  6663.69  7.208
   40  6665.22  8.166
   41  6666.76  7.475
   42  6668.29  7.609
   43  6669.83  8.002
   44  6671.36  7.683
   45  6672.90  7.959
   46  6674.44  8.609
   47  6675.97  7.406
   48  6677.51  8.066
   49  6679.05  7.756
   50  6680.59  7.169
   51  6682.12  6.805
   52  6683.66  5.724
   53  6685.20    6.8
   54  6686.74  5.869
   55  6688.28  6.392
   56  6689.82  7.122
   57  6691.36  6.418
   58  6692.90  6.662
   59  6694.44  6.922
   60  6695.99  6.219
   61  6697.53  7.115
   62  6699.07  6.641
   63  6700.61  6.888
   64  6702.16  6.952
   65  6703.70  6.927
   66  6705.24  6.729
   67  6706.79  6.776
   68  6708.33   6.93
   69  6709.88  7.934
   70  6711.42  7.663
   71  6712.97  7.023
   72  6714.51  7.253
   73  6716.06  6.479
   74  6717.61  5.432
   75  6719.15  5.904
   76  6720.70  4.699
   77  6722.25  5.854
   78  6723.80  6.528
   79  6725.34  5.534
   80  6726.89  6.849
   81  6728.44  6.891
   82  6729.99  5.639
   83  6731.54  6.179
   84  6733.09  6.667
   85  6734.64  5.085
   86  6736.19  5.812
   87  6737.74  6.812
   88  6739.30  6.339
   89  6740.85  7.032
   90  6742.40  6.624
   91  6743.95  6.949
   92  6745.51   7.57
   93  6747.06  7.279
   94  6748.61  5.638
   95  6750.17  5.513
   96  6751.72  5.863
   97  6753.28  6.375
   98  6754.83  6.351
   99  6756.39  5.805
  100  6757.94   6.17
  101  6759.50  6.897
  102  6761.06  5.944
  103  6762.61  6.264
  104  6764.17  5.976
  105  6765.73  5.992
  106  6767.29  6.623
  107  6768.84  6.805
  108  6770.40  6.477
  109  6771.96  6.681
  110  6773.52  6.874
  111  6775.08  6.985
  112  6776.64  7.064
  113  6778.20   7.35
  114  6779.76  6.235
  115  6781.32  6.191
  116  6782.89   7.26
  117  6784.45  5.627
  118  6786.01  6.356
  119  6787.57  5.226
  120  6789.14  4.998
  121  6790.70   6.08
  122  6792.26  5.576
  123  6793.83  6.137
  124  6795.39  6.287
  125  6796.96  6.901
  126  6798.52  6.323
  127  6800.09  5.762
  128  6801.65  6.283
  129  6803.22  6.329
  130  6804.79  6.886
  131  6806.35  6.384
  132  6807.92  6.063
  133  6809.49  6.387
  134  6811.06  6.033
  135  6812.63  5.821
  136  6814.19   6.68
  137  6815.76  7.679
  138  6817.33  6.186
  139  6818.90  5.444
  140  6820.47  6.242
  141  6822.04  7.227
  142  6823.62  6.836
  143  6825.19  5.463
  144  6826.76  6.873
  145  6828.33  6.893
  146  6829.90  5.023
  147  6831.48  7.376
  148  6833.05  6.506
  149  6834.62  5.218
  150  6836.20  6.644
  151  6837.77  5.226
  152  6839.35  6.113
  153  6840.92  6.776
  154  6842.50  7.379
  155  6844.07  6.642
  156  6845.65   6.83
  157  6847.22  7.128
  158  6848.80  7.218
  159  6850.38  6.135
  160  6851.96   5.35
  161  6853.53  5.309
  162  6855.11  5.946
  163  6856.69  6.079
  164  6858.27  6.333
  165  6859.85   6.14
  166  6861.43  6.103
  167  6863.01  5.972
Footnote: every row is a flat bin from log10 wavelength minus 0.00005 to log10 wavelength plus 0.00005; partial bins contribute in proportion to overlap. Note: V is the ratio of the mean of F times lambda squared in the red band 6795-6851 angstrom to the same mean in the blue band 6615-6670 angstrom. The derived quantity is 0.85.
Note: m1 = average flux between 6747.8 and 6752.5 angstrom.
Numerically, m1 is 5.68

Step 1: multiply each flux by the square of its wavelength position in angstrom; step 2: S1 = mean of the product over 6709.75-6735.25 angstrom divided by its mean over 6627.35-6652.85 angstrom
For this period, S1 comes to 0.8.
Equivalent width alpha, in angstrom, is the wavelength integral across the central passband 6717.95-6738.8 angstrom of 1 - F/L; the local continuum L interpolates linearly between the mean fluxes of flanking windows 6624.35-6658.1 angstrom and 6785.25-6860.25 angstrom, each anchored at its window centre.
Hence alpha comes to 3.2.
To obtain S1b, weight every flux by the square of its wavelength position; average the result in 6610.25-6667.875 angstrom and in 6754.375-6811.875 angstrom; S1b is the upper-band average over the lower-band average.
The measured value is 0.8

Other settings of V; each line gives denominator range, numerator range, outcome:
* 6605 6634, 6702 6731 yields 0.77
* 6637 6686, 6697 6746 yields 0.88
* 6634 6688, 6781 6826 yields 0.86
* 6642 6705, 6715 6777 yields 0.89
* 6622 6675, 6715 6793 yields 0.82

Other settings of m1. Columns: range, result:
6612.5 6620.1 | 9.13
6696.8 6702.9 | 6.9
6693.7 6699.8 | 6.72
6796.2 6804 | 6.32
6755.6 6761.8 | 6.2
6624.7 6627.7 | 8.3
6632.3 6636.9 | 8.57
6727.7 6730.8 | 6.26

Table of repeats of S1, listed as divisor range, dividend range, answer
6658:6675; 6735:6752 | 0.86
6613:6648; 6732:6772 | 0.78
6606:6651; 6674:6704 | 0.82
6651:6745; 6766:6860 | 0.96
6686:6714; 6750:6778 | 0.95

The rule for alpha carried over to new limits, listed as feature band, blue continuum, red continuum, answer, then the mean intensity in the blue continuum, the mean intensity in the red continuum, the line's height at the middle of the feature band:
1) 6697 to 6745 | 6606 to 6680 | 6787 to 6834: 4.9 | 8.13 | 6.26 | 7.26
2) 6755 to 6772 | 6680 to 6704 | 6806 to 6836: 0.4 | 6.66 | 6.34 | 6.48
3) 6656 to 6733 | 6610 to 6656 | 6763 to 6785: 7.0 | 8.33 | 6.58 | 7.57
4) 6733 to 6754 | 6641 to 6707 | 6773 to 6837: 1.2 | 7.28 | 6.33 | 6.78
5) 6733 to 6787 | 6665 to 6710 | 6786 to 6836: 1.3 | 7.1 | 6.24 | 6.59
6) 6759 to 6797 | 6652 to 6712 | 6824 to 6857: 1.6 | 7.09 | 6.3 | 6.61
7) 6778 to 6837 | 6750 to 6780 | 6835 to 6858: 0.9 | 6.44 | 6.32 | 6.38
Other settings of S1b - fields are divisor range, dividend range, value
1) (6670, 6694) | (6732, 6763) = 0.91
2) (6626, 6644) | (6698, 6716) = 0.89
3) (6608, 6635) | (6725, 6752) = 0.75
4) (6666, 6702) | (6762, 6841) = 0.92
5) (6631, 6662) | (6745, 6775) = 0.85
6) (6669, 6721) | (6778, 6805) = 0.92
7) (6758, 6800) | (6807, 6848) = 1.03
